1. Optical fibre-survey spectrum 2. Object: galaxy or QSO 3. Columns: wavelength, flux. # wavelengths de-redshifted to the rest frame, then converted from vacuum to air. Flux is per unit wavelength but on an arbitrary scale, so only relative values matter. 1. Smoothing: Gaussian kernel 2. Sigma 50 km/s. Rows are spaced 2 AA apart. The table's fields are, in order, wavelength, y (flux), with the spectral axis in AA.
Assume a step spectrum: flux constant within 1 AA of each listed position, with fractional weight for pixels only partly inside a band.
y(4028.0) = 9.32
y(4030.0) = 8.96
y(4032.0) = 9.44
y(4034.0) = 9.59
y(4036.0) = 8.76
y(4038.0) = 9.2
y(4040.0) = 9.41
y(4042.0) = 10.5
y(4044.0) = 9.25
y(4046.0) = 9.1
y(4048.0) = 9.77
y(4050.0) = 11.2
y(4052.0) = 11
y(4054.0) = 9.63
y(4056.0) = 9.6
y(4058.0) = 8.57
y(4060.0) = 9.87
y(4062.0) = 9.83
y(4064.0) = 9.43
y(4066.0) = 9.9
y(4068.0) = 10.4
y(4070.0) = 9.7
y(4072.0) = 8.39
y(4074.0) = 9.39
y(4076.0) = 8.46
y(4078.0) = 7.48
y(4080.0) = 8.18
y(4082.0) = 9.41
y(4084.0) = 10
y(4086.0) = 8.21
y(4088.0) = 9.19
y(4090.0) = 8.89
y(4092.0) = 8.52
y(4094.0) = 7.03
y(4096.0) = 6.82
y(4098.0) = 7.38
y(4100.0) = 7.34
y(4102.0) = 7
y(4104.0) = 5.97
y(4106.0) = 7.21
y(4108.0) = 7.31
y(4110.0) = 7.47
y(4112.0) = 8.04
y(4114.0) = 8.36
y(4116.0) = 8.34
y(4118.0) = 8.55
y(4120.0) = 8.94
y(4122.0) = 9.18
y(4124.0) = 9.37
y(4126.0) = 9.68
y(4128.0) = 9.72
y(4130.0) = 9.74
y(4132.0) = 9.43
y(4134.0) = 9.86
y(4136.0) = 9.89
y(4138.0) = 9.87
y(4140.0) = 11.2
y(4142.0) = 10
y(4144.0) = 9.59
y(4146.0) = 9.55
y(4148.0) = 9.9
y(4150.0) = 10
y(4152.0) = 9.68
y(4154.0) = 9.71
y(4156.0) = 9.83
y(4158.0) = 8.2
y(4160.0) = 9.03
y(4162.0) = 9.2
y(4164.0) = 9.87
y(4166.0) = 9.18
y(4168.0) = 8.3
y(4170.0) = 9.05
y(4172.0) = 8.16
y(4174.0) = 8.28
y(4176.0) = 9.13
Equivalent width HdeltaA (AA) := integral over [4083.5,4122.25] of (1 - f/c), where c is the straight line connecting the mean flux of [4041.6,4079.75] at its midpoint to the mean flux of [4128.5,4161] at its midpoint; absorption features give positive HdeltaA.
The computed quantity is 6.75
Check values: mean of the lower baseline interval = 9.51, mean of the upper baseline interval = 9.72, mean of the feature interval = 7.94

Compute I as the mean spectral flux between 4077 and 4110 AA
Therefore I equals 7.86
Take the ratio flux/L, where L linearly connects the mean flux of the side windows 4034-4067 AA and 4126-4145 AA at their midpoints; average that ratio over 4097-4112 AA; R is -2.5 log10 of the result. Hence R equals 0.34 mag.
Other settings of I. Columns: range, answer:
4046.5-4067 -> 9.86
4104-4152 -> 9.13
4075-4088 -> 8.67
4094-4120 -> 7.52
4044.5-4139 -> 8.87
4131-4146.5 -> 9.94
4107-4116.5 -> 7.88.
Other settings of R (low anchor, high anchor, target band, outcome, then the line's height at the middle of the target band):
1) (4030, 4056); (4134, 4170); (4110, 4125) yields 0.12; 9.62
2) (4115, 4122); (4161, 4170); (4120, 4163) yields -0.09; 8.9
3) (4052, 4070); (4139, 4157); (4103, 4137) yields 0.14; 9.87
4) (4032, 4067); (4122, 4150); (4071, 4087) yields 0.12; 9.72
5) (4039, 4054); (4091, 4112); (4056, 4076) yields -0.05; 9.03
